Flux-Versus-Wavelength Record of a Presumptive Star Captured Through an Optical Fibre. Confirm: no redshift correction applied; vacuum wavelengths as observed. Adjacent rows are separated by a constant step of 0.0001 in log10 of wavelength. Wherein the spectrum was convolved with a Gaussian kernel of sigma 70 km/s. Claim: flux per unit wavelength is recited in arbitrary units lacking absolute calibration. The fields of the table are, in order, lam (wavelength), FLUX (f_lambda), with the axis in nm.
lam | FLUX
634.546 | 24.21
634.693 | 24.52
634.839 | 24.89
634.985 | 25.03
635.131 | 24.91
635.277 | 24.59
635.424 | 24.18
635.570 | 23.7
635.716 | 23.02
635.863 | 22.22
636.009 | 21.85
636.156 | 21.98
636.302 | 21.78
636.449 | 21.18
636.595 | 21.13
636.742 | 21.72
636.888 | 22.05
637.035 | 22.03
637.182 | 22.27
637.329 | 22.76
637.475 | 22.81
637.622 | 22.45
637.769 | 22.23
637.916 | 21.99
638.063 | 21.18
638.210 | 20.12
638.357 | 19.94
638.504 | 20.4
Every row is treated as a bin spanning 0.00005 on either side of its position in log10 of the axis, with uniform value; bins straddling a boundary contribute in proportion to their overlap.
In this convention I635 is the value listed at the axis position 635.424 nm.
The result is 24.18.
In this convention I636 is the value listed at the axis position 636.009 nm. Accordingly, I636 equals 21.85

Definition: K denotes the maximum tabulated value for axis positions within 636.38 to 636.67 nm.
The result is 21.18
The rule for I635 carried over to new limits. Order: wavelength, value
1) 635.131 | 24.91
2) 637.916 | 21.99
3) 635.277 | 24.59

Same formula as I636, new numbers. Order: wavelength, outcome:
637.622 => 22.45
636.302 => 21.78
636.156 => 21.98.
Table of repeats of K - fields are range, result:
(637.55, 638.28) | 22.45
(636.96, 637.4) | 22.76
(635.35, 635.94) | 24.18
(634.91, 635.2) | 25.03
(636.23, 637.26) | 22.27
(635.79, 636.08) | 22.22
